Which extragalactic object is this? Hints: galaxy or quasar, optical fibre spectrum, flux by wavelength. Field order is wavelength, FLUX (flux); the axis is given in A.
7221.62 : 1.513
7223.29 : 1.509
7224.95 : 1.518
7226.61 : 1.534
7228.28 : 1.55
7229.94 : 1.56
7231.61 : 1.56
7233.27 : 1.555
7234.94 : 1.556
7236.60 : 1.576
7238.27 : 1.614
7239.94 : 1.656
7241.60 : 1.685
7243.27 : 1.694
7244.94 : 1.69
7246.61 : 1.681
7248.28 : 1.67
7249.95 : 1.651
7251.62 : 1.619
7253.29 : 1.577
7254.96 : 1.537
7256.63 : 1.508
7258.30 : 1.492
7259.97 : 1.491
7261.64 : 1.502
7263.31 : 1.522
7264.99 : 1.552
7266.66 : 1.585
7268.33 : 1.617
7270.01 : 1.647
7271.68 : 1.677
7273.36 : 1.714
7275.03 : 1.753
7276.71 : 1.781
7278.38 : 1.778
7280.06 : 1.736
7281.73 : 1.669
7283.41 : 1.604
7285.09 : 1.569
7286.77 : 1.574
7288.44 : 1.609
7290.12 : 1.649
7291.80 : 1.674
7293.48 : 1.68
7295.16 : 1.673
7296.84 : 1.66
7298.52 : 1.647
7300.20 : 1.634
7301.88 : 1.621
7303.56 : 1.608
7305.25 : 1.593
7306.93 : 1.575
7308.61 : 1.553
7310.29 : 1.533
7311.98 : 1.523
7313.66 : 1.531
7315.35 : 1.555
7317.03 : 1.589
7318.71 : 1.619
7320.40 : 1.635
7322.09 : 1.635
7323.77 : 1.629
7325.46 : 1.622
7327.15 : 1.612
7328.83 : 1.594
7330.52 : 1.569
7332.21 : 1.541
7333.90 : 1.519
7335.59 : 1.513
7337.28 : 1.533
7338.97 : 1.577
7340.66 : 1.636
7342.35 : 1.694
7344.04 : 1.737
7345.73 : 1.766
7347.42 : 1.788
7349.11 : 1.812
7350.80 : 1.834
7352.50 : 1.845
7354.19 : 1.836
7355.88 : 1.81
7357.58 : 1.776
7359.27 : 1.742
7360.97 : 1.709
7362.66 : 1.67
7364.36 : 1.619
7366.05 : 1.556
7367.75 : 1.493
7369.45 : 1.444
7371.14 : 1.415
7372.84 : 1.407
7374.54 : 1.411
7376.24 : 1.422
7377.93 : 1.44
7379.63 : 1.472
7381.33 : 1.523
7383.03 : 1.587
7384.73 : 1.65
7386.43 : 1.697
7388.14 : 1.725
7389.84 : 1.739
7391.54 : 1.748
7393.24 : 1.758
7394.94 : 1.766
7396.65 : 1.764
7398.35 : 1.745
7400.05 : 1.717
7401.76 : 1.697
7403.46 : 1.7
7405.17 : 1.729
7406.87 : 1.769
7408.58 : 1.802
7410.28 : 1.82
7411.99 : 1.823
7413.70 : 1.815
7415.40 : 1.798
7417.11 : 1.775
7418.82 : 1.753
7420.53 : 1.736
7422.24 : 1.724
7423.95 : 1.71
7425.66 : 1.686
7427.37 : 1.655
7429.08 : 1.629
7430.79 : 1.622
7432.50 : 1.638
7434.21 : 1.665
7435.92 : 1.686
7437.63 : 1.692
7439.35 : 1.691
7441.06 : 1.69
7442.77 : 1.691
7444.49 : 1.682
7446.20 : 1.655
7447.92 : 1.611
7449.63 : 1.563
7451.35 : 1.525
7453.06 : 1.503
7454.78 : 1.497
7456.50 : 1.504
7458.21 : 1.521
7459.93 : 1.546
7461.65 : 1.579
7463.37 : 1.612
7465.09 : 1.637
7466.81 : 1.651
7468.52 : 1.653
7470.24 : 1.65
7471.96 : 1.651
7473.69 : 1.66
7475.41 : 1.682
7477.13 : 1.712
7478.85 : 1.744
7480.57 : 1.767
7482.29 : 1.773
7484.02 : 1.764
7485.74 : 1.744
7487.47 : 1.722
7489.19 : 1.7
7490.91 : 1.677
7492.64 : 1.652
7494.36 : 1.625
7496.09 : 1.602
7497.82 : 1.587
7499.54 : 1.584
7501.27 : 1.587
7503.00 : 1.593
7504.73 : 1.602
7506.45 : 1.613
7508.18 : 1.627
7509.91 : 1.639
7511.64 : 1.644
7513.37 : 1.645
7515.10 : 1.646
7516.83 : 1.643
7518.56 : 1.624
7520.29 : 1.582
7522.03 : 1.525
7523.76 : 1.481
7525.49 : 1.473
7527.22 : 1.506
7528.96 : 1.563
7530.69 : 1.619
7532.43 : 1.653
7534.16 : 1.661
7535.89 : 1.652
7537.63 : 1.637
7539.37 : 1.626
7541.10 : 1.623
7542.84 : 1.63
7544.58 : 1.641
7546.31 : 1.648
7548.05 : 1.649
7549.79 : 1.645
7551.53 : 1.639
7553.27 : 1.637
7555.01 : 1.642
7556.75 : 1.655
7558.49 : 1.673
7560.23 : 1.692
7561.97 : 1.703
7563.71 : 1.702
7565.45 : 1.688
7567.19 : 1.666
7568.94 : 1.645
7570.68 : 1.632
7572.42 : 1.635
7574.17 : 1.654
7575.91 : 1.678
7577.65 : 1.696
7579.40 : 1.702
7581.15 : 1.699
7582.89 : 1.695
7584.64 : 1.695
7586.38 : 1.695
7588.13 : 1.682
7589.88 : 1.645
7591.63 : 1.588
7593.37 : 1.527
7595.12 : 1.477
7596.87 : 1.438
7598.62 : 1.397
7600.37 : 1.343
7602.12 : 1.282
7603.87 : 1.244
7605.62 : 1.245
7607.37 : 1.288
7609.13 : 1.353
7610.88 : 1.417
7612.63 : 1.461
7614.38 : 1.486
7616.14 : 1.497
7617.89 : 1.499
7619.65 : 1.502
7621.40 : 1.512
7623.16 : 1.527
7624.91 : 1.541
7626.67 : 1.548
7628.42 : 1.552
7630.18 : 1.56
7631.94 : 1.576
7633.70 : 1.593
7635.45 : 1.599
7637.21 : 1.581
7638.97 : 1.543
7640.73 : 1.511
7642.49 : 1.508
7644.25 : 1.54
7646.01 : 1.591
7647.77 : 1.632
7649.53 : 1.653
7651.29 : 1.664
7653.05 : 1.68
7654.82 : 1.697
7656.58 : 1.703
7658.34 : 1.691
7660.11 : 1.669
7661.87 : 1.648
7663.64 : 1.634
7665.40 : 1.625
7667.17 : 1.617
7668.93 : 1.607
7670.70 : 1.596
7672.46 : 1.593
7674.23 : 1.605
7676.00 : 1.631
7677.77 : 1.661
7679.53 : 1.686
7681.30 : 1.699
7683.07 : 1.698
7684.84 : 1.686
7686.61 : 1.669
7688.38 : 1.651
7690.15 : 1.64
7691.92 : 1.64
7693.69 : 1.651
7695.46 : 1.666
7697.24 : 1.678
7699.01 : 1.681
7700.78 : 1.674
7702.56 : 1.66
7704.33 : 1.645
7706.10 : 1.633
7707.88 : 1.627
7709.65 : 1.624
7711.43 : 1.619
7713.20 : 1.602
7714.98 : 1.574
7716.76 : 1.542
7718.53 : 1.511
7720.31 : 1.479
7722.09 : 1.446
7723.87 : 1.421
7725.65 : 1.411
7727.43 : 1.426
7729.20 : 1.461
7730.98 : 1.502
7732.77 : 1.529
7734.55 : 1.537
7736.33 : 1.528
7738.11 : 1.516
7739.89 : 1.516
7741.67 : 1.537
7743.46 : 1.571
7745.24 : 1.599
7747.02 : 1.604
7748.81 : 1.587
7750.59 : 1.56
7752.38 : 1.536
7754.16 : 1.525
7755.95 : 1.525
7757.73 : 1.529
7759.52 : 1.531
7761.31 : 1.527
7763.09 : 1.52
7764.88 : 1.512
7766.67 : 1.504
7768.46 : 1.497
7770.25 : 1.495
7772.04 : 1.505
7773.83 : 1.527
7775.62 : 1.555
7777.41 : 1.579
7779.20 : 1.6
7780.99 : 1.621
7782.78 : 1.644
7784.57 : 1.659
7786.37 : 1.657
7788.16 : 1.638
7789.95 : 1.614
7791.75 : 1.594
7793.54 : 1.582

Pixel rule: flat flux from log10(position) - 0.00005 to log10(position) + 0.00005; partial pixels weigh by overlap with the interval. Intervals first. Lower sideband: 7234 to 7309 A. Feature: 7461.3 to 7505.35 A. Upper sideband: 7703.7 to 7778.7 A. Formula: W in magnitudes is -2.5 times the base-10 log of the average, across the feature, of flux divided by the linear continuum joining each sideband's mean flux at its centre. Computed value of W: -0.052 mag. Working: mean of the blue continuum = 1.63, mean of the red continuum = 1.54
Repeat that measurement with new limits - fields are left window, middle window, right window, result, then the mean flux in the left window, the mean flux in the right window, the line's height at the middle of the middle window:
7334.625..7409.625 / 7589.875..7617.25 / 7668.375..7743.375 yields 0.143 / 1.66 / 1.59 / 1.61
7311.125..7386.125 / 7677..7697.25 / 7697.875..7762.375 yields -0.075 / 1.61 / 1.55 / 1.56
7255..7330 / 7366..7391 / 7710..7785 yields 0.045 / 1.61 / 1.53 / 1.6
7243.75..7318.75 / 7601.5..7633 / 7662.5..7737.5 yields 0.106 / 1.62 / 1.6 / 1.6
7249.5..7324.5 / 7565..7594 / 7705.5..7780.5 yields -0.067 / 1.61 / 1.53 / 1.56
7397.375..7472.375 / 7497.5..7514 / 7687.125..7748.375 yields 0.022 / 1.67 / 1.57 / 1.65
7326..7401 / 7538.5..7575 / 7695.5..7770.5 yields -0.040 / 1.64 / 1.55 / 1.59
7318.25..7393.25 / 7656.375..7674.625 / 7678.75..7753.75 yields -0.030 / 1.63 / 1.58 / 1.59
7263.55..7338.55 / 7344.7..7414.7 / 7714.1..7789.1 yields -0.051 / 1.62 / 1.54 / 1.6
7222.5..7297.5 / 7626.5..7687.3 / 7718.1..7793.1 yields -0.046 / 1.62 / 1.54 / 1.55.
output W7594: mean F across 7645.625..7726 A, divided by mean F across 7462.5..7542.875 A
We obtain 0.99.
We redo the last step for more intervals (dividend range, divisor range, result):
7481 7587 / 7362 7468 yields 1.00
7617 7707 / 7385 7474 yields 0.96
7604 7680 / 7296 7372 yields 0.96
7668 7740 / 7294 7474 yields 0.97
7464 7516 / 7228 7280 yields 1.03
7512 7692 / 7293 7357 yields 0.97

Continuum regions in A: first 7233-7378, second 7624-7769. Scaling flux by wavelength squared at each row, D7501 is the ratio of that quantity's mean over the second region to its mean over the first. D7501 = 1.1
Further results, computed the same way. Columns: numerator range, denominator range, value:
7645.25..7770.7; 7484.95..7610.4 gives 1.04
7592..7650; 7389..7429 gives 0.90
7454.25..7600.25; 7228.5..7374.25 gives 1.07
